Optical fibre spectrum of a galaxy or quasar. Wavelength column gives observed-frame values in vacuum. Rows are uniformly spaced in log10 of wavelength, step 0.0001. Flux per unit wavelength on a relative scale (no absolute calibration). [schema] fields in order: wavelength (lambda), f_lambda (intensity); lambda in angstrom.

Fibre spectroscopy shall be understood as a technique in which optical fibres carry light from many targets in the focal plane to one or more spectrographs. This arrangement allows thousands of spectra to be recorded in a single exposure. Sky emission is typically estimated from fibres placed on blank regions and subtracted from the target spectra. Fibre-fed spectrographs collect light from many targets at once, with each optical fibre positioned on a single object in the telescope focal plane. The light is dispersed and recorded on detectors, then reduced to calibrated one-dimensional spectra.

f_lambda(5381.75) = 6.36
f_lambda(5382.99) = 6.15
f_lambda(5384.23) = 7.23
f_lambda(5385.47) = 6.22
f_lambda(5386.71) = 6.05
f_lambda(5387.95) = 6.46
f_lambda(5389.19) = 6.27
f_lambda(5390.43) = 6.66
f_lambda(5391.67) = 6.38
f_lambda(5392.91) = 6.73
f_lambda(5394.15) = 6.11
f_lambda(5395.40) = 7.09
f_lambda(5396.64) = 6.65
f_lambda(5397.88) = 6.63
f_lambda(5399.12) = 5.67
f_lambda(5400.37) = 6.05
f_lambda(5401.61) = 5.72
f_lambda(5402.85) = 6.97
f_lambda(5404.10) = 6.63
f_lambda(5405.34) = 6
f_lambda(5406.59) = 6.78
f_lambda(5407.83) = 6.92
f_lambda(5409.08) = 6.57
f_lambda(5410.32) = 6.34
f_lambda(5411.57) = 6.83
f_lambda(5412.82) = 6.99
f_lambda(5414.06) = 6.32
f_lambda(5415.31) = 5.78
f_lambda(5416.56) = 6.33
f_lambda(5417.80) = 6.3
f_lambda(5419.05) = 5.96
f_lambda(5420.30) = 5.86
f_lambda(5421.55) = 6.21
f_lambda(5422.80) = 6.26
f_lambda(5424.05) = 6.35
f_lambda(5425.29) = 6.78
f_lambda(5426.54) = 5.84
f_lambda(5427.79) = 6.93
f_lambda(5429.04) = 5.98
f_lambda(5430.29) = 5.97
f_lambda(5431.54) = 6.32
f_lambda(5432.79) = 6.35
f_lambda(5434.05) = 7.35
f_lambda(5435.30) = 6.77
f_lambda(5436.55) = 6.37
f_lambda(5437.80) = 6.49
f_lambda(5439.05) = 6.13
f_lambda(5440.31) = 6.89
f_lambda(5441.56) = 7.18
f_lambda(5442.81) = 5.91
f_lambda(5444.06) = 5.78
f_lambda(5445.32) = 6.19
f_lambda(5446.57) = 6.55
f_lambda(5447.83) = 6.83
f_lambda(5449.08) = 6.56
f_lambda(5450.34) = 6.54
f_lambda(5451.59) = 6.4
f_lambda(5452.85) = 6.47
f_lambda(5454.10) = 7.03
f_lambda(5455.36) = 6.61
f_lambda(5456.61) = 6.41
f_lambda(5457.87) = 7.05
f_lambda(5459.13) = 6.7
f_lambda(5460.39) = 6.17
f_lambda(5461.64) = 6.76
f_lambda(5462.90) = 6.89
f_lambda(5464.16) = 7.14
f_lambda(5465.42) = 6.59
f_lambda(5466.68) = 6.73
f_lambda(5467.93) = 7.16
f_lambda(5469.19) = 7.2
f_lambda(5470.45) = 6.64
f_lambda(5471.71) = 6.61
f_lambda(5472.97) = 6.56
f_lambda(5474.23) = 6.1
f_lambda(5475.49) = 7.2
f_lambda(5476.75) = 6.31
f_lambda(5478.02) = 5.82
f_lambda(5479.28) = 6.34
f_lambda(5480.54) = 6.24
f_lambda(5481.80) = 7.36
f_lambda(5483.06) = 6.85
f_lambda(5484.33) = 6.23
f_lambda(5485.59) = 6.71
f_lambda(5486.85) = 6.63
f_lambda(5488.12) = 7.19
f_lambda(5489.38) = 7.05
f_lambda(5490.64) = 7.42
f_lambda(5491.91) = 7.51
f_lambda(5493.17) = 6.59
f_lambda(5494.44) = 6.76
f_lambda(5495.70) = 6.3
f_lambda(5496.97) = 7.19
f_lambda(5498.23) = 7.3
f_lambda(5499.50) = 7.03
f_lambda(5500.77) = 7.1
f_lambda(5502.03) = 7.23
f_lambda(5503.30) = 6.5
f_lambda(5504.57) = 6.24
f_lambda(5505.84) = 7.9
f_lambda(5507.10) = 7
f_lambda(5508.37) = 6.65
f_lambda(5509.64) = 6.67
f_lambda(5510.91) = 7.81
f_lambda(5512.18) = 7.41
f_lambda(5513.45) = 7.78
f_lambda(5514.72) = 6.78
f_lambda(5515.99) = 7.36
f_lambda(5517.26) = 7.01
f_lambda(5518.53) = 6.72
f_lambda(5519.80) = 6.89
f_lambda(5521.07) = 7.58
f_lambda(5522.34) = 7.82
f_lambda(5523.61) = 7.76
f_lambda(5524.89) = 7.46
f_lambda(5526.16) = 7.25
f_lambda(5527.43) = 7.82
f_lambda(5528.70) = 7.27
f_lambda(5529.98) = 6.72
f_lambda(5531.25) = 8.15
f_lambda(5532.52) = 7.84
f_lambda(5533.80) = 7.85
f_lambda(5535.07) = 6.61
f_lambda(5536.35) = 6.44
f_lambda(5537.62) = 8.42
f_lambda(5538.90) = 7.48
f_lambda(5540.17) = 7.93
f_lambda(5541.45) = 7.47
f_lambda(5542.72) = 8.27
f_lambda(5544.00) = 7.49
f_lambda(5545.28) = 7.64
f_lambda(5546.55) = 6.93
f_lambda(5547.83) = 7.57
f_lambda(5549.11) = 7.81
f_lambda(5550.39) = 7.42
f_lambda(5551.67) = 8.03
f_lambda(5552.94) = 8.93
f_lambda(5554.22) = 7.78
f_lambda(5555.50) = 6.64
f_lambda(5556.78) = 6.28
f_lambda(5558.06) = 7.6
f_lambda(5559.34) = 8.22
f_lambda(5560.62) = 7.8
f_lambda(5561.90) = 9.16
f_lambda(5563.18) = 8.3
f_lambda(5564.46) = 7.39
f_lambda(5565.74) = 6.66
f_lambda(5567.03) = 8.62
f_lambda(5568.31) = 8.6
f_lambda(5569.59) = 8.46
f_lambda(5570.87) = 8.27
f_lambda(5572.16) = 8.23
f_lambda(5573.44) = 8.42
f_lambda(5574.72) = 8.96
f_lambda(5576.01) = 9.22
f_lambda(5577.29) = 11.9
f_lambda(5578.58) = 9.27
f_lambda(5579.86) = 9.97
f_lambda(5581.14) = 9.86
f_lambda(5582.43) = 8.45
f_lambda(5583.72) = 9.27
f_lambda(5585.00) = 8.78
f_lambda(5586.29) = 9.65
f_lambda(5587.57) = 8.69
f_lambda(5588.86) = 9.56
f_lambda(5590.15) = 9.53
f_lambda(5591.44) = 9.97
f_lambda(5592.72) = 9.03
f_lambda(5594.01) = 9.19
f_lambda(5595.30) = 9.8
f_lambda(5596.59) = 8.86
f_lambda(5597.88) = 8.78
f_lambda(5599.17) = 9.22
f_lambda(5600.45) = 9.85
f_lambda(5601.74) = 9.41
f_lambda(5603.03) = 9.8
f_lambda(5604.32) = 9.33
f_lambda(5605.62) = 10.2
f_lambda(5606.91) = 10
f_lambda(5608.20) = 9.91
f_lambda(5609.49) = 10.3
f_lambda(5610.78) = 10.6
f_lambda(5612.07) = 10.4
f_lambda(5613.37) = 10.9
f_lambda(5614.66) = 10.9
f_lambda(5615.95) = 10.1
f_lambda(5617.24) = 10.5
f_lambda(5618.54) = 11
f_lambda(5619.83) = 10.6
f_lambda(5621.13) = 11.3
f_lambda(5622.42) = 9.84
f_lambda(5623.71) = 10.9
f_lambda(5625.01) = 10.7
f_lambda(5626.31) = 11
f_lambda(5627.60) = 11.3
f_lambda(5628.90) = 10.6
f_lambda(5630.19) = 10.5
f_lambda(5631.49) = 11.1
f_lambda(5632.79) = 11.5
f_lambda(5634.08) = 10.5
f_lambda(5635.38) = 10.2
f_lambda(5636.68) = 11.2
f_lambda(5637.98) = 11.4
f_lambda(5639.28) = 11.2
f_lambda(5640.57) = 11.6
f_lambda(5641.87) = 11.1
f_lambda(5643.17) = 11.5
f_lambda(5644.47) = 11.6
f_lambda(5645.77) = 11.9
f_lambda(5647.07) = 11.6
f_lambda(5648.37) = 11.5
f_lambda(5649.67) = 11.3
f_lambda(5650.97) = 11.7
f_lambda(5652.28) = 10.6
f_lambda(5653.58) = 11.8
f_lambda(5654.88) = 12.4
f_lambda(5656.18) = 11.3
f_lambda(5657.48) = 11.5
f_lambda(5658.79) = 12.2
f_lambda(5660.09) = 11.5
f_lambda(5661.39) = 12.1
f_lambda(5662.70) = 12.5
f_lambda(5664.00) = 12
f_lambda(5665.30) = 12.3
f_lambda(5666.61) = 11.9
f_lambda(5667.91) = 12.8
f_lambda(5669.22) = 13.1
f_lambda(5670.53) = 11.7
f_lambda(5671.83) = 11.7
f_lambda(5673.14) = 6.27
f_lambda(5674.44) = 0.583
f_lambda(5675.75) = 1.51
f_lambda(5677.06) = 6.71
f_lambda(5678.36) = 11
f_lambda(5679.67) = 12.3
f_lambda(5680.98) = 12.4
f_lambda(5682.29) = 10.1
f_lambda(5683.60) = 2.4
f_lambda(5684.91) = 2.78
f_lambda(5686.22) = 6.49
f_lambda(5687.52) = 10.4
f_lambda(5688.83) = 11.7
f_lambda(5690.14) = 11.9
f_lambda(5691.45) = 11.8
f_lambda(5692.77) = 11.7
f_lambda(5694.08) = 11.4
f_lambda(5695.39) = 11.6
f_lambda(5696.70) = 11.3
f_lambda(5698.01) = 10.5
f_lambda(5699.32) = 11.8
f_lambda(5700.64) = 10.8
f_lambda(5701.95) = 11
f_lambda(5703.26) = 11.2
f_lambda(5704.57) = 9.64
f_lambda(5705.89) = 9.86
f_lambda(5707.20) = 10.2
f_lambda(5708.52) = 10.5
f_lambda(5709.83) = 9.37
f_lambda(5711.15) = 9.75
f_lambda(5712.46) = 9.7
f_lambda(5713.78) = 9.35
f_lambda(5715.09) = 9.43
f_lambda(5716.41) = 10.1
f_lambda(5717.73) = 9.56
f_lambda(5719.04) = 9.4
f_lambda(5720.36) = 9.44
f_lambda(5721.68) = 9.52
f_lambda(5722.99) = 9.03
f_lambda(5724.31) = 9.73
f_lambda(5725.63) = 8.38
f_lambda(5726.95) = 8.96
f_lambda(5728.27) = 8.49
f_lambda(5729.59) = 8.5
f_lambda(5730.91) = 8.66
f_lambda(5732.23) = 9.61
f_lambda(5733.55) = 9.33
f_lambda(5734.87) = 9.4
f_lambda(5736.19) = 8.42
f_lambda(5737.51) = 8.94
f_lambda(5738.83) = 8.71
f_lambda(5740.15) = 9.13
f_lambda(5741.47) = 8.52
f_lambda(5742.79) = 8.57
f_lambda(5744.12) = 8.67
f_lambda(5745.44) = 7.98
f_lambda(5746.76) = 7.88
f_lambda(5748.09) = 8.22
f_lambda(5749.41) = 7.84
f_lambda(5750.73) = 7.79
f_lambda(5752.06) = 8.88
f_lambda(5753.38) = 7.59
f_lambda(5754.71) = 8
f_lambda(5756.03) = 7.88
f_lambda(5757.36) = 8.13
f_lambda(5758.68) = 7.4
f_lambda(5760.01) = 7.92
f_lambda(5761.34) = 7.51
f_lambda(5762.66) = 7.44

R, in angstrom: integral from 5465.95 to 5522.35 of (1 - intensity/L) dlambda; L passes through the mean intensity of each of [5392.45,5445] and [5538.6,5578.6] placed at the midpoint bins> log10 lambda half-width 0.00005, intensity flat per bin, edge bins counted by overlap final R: 3.0 angstrom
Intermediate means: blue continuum 6.4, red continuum 8.07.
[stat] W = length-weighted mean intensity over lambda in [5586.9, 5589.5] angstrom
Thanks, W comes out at 9.14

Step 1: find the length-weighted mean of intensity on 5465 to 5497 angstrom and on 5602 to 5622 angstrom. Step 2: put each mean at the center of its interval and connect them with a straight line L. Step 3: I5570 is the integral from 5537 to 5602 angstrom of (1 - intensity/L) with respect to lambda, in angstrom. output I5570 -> 4.74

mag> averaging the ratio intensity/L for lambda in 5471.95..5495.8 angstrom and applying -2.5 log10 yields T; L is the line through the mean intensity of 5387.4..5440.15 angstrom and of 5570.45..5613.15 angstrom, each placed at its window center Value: 0.14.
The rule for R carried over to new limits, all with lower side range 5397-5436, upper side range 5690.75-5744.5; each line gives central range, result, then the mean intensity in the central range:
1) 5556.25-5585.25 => -1.73 angstrom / 8.6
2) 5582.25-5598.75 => -1.75 angstrom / 9.22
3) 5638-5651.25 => -3.78 angstrom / 11.5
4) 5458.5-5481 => 1.14 angstrom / 6.62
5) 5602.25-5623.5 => -4.39 angstrom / 10.4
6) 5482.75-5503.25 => 0.87 angstrom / 6.93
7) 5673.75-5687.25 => 3.78 angstrom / 6.74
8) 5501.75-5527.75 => 0.94 angstrom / 7.21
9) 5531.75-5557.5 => 0.90 angstrom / 7.55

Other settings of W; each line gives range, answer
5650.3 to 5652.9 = 11.1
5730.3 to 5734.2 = 9.21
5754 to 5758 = 7.99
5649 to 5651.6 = 11.5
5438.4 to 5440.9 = 6.49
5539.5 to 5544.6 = 7.8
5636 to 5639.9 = 11.2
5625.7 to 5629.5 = 11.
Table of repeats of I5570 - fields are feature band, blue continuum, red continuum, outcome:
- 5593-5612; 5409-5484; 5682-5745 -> -3.26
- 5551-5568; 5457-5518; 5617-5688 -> 1.22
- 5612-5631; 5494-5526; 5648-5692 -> -3.11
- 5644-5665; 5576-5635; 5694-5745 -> -3.96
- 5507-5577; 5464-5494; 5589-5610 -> 4.65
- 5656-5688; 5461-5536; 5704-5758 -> -4.20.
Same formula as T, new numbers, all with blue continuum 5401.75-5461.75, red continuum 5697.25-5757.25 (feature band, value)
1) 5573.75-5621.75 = -0.22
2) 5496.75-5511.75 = 0.01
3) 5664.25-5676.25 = -0.08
